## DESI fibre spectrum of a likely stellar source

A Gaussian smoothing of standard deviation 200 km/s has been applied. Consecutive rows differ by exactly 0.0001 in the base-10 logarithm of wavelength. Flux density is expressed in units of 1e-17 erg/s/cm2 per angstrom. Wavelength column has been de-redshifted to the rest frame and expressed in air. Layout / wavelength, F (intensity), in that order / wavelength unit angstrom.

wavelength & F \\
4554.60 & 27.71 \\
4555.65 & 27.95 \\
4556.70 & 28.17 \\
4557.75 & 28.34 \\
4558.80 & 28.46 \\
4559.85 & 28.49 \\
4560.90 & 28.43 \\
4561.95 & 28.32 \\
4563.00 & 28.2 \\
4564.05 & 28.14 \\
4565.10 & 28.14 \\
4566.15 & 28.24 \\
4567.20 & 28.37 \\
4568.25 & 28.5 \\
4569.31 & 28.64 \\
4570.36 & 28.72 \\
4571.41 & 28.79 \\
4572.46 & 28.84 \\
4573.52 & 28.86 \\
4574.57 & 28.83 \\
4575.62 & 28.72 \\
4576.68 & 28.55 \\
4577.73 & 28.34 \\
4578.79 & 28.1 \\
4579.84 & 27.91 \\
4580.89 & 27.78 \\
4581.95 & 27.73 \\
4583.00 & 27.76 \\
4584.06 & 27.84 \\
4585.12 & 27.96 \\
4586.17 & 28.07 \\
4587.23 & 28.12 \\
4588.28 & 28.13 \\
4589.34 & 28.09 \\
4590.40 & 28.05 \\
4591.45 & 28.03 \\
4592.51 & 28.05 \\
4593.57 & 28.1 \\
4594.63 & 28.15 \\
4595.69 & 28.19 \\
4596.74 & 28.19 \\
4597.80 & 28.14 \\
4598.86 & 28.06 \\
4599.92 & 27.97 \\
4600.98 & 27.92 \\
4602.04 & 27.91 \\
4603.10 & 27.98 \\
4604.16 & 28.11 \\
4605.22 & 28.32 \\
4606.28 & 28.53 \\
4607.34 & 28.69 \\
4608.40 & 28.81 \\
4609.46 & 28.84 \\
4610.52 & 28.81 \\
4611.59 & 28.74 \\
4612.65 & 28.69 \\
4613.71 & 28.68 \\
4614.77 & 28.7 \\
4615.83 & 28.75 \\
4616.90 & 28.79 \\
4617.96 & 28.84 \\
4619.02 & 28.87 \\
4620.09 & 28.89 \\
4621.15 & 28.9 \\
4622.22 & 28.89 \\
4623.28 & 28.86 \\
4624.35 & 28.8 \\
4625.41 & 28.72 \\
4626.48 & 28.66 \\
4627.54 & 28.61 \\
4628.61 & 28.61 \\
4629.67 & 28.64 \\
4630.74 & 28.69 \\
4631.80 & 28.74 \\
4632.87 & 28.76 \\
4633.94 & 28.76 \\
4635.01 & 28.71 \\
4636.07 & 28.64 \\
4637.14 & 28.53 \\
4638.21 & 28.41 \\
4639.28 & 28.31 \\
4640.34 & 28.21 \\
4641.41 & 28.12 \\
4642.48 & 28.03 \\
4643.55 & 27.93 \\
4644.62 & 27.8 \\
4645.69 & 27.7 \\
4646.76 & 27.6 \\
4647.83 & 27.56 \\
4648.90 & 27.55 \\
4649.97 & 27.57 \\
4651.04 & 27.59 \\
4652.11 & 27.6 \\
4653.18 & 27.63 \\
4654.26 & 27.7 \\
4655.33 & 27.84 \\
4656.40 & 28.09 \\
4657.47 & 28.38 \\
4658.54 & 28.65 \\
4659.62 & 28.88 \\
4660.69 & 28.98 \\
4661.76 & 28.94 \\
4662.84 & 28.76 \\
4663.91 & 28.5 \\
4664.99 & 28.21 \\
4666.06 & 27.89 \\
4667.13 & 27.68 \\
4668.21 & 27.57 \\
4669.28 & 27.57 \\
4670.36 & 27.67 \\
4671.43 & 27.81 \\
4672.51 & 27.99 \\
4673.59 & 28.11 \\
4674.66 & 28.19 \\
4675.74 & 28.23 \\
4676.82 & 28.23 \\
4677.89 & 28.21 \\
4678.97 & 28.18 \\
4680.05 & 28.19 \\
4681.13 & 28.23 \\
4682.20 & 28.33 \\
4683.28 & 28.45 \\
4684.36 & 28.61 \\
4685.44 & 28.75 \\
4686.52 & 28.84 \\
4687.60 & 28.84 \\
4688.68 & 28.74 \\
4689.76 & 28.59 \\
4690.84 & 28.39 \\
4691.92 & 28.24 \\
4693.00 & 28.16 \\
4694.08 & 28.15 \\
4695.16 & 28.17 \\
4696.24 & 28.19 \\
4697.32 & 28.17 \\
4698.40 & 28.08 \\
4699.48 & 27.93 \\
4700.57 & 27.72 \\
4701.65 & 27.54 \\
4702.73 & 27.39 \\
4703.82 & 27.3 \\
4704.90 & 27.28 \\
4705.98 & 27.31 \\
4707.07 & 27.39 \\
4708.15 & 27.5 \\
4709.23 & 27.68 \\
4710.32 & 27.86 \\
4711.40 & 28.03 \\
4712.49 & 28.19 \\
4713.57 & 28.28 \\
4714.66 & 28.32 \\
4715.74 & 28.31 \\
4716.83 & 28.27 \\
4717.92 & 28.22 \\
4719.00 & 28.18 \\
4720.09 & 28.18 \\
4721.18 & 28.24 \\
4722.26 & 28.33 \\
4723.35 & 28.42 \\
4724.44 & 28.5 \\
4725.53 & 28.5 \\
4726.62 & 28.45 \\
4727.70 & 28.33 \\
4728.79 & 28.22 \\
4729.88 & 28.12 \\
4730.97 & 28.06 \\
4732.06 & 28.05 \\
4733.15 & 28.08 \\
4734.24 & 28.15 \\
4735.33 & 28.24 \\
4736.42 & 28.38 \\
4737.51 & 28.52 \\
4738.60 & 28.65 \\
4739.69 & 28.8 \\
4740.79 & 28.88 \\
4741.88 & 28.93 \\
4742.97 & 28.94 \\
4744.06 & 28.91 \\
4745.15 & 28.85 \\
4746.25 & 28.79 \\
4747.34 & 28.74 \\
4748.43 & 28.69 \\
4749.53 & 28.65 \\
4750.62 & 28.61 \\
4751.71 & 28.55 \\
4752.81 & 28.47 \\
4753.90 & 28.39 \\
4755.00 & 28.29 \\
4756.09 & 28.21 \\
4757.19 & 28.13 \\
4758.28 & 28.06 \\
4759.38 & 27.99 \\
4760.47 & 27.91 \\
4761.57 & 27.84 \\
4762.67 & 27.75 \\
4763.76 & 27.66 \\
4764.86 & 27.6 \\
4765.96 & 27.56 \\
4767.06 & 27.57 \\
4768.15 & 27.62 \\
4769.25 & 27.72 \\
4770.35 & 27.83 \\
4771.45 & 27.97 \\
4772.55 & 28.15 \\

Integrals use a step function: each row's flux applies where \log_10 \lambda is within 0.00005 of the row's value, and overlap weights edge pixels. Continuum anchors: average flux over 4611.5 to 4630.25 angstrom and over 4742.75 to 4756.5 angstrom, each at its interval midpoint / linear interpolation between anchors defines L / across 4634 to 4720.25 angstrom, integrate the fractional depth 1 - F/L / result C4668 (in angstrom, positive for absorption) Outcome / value 1.81 angstrom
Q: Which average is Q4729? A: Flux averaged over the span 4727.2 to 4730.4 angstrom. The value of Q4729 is 28.2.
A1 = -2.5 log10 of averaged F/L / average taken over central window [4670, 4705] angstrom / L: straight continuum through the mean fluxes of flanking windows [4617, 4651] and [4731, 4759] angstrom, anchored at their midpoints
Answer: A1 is 0.01 mag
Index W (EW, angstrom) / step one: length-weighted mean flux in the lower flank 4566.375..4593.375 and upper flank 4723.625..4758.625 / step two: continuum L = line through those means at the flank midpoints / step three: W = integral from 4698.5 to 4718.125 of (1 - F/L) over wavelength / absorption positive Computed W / 0.4 angstrom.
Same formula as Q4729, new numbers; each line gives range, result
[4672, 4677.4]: 28.2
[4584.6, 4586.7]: 28.1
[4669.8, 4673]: 27.8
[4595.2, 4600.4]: 28.1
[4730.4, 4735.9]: 28.1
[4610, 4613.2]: 28.7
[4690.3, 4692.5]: 28.3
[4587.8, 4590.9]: 28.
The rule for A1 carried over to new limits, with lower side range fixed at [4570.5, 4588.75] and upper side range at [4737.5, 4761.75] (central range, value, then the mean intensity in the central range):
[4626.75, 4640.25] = -0.010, 28.6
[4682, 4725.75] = 0.013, 28.1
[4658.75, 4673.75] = 0.008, 28.2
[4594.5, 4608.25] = 0.004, 28.2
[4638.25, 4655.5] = 0.022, 27.8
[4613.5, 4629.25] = -0.017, 28.8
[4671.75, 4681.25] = 0.011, 28.1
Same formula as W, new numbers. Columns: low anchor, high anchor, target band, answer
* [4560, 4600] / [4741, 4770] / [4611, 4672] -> -0.2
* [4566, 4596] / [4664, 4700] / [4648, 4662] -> 0.1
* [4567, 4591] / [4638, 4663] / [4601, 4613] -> -0.1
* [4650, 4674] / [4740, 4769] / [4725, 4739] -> 0.0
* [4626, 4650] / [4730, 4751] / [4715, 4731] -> 0.1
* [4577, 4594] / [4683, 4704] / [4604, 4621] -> -0.4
